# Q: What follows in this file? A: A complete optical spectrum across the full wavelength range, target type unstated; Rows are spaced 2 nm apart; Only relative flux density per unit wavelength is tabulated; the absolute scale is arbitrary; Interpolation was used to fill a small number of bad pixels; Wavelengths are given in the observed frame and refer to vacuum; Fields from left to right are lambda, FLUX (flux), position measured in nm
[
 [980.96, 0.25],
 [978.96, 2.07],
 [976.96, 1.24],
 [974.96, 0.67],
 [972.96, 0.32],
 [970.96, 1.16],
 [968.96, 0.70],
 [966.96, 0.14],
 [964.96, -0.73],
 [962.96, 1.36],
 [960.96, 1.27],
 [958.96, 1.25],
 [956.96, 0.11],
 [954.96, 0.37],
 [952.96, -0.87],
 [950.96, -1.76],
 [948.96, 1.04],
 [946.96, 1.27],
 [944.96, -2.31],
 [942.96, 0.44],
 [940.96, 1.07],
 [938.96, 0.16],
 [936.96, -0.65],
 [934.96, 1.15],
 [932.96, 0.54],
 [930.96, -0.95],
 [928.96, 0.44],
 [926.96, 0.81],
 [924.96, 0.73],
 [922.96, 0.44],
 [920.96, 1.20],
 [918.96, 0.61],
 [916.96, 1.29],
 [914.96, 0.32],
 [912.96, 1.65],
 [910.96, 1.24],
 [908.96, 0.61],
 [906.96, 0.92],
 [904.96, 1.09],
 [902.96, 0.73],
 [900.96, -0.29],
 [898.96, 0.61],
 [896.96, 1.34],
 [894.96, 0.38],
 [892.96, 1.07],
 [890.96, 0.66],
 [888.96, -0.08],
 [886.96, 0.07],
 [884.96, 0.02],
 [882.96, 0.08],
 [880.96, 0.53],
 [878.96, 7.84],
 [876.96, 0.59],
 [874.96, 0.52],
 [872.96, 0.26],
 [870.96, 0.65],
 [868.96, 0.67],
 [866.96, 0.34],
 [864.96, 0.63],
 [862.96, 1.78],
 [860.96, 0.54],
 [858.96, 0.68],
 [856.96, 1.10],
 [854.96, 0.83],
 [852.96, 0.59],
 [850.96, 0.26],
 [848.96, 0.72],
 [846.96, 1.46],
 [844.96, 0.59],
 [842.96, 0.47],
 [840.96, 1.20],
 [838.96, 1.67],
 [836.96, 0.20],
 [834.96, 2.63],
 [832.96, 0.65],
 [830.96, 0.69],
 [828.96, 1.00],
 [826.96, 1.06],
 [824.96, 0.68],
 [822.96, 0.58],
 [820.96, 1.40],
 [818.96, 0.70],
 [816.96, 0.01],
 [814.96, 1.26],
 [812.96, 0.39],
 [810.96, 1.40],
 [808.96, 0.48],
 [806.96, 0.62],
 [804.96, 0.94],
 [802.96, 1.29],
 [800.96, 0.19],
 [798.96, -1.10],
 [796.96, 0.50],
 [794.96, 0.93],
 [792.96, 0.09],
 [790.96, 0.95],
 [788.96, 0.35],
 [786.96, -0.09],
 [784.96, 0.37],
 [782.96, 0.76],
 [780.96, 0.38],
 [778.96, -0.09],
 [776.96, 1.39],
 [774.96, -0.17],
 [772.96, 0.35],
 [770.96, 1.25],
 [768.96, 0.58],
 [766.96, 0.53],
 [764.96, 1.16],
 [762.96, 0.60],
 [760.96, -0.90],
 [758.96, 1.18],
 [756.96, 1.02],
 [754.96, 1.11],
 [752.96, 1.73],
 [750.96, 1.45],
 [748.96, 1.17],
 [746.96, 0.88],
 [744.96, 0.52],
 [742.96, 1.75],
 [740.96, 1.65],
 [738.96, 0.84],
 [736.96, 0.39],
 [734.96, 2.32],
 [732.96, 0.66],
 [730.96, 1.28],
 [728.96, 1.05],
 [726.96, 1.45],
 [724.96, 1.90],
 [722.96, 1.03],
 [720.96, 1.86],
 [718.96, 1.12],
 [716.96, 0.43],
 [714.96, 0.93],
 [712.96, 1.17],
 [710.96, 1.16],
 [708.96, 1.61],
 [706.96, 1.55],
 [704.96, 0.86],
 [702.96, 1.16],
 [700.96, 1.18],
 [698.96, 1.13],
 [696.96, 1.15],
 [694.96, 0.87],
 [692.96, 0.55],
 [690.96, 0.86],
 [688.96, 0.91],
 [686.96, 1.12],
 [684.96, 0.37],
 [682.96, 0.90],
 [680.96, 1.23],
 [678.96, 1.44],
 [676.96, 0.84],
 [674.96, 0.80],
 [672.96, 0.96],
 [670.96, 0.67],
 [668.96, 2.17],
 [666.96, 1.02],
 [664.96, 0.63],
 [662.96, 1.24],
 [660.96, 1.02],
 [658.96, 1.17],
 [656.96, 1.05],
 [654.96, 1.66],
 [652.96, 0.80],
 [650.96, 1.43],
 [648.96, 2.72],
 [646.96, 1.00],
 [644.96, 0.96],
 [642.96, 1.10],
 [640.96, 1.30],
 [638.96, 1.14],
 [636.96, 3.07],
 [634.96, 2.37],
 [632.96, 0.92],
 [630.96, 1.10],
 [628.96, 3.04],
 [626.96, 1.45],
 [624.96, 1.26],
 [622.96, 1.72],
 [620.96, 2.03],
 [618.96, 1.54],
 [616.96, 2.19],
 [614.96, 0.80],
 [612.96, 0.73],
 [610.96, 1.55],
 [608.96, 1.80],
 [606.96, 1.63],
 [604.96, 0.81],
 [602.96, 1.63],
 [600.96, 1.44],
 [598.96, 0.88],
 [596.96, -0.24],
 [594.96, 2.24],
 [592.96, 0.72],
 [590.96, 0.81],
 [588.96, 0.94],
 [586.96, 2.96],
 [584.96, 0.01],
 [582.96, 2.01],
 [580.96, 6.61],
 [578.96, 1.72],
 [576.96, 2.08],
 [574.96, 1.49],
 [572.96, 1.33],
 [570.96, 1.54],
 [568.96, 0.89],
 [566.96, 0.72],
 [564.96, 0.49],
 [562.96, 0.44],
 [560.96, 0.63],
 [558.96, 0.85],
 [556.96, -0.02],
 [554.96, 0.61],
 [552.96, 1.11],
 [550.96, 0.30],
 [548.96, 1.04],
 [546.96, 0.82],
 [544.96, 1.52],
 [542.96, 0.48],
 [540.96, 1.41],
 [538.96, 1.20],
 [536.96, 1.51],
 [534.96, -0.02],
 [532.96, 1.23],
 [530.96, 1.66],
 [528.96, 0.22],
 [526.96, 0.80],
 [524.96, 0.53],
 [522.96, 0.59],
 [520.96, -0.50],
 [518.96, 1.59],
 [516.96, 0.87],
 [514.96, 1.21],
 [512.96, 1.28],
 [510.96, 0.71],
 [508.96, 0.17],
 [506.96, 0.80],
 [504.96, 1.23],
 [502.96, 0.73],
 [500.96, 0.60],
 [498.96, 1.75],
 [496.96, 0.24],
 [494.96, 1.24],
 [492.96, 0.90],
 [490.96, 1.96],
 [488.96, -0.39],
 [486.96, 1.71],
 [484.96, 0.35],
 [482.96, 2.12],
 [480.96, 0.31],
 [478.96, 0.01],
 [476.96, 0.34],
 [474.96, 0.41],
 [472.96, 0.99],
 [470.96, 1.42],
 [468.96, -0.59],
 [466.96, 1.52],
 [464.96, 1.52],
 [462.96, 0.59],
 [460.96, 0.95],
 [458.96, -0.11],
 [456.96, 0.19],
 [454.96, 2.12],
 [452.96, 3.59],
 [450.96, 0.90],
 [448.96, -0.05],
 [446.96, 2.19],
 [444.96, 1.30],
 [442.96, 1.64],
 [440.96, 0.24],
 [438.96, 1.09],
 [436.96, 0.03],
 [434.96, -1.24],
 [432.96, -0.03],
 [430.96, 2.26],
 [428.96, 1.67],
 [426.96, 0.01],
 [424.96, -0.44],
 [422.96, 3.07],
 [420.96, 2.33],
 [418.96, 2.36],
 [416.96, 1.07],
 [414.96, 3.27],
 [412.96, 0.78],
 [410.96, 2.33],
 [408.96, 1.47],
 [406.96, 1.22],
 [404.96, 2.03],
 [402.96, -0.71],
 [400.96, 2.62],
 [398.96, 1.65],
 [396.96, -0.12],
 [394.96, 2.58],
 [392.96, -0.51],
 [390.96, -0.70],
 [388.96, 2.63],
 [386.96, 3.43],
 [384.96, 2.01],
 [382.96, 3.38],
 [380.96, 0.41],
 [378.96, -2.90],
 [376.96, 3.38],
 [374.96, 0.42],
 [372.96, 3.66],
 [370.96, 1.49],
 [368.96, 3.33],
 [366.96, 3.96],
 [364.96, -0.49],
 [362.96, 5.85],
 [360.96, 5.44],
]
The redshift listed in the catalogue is 1.36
